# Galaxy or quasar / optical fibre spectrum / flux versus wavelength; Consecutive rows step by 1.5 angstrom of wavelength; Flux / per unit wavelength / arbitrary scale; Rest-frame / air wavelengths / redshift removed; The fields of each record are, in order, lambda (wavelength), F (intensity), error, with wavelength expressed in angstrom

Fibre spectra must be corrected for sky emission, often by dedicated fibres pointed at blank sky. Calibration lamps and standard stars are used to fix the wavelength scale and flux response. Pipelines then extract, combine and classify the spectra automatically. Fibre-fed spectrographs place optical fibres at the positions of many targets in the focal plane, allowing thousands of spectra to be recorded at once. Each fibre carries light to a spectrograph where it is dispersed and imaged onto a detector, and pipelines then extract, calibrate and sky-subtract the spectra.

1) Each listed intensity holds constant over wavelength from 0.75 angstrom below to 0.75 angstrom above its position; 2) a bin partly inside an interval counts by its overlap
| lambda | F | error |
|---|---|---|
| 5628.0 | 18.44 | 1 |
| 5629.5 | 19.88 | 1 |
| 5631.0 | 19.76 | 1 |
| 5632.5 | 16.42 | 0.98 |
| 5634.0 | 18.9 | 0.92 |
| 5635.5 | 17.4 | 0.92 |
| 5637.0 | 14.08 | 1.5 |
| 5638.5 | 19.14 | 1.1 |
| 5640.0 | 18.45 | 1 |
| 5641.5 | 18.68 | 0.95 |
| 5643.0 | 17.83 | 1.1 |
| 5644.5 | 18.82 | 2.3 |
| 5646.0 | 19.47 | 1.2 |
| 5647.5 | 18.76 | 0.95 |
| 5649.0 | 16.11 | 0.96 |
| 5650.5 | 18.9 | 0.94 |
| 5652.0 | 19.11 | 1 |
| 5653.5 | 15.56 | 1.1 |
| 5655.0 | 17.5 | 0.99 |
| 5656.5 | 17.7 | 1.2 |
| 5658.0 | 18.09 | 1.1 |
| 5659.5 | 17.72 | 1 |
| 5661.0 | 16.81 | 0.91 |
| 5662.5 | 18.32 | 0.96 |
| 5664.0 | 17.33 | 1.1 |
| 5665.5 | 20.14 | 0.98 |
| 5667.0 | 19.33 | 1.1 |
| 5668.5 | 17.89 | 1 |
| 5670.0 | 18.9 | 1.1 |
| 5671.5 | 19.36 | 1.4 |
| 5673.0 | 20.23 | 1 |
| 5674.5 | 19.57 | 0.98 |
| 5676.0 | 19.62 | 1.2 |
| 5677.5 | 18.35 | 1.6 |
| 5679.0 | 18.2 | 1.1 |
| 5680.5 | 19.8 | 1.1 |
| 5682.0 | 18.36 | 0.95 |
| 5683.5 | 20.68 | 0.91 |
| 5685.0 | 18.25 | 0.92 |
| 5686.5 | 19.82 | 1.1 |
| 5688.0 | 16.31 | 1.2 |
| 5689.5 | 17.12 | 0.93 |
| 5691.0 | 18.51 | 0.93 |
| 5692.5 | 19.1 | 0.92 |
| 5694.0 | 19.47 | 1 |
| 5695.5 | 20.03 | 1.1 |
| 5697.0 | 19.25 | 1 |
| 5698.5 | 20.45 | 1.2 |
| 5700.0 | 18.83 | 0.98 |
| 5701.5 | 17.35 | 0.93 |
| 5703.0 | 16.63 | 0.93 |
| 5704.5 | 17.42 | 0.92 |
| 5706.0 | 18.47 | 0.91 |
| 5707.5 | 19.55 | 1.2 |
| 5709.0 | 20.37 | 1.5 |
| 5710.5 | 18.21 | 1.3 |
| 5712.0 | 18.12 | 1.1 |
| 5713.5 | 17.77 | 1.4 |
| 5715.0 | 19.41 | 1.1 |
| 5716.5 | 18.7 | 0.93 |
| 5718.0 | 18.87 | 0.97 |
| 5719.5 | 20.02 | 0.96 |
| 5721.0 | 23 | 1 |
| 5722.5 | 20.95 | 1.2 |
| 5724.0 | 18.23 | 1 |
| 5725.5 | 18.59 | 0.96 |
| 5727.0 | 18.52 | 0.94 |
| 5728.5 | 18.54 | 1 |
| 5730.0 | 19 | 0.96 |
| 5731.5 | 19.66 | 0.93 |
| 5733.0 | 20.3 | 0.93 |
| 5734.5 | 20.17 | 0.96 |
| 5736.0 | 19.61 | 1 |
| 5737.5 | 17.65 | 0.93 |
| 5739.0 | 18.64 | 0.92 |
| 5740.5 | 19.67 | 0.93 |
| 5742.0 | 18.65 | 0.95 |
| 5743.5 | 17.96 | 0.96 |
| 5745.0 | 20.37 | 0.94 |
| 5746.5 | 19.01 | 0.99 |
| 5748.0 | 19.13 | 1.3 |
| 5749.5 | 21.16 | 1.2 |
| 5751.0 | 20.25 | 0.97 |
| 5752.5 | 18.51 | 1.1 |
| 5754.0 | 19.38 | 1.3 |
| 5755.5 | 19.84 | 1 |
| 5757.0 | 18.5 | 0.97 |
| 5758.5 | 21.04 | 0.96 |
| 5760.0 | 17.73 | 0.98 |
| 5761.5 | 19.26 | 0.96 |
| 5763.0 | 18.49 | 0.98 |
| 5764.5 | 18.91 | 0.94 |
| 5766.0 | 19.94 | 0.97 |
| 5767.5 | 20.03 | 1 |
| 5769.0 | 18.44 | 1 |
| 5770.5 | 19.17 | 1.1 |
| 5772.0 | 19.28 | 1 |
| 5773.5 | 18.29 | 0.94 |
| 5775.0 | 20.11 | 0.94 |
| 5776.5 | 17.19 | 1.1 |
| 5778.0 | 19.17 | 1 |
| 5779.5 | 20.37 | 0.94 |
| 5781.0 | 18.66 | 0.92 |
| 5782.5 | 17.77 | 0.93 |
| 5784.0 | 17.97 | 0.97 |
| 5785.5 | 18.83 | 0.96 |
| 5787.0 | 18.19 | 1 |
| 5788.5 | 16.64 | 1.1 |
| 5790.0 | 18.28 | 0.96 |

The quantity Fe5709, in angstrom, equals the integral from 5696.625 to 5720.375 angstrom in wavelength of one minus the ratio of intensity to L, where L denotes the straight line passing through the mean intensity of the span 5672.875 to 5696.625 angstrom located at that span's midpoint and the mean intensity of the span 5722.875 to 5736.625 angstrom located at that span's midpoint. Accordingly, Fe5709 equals 0.4 angstrom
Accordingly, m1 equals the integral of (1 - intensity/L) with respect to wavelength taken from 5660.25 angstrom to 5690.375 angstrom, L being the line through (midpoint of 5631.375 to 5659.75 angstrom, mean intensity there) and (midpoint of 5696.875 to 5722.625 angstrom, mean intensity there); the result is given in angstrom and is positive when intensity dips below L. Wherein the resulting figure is -0.5 angstrom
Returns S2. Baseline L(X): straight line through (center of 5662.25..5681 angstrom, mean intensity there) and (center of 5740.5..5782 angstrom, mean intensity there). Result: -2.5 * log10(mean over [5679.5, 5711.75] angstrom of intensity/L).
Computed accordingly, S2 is 0.02 mag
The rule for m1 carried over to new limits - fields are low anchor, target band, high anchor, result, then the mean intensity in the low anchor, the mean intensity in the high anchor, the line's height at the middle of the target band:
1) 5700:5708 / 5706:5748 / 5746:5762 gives -1.4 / 17.9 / 19.4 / 18.6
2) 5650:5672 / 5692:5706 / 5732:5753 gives 0.0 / 18.2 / 19.4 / 18.7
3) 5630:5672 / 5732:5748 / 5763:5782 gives -0.3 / 18.1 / 19.1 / 18.8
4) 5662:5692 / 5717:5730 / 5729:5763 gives -0.3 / 18.8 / 19.3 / 19.2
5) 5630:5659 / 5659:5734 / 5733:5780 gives -1.5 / 17.9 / 19.2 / 18.5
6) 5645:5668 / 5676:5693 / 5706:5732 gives 0.0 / 18.1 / 19.2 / 18.6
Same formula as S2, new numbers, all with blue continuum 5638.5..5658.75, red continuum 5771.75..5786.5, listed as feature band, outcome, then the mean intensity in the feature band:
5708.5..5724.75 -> -0.06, 19.4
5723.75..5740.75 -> -0.03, 19.1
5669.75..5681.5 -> -0.06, 19.2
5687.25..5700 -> -0.03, 18.8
